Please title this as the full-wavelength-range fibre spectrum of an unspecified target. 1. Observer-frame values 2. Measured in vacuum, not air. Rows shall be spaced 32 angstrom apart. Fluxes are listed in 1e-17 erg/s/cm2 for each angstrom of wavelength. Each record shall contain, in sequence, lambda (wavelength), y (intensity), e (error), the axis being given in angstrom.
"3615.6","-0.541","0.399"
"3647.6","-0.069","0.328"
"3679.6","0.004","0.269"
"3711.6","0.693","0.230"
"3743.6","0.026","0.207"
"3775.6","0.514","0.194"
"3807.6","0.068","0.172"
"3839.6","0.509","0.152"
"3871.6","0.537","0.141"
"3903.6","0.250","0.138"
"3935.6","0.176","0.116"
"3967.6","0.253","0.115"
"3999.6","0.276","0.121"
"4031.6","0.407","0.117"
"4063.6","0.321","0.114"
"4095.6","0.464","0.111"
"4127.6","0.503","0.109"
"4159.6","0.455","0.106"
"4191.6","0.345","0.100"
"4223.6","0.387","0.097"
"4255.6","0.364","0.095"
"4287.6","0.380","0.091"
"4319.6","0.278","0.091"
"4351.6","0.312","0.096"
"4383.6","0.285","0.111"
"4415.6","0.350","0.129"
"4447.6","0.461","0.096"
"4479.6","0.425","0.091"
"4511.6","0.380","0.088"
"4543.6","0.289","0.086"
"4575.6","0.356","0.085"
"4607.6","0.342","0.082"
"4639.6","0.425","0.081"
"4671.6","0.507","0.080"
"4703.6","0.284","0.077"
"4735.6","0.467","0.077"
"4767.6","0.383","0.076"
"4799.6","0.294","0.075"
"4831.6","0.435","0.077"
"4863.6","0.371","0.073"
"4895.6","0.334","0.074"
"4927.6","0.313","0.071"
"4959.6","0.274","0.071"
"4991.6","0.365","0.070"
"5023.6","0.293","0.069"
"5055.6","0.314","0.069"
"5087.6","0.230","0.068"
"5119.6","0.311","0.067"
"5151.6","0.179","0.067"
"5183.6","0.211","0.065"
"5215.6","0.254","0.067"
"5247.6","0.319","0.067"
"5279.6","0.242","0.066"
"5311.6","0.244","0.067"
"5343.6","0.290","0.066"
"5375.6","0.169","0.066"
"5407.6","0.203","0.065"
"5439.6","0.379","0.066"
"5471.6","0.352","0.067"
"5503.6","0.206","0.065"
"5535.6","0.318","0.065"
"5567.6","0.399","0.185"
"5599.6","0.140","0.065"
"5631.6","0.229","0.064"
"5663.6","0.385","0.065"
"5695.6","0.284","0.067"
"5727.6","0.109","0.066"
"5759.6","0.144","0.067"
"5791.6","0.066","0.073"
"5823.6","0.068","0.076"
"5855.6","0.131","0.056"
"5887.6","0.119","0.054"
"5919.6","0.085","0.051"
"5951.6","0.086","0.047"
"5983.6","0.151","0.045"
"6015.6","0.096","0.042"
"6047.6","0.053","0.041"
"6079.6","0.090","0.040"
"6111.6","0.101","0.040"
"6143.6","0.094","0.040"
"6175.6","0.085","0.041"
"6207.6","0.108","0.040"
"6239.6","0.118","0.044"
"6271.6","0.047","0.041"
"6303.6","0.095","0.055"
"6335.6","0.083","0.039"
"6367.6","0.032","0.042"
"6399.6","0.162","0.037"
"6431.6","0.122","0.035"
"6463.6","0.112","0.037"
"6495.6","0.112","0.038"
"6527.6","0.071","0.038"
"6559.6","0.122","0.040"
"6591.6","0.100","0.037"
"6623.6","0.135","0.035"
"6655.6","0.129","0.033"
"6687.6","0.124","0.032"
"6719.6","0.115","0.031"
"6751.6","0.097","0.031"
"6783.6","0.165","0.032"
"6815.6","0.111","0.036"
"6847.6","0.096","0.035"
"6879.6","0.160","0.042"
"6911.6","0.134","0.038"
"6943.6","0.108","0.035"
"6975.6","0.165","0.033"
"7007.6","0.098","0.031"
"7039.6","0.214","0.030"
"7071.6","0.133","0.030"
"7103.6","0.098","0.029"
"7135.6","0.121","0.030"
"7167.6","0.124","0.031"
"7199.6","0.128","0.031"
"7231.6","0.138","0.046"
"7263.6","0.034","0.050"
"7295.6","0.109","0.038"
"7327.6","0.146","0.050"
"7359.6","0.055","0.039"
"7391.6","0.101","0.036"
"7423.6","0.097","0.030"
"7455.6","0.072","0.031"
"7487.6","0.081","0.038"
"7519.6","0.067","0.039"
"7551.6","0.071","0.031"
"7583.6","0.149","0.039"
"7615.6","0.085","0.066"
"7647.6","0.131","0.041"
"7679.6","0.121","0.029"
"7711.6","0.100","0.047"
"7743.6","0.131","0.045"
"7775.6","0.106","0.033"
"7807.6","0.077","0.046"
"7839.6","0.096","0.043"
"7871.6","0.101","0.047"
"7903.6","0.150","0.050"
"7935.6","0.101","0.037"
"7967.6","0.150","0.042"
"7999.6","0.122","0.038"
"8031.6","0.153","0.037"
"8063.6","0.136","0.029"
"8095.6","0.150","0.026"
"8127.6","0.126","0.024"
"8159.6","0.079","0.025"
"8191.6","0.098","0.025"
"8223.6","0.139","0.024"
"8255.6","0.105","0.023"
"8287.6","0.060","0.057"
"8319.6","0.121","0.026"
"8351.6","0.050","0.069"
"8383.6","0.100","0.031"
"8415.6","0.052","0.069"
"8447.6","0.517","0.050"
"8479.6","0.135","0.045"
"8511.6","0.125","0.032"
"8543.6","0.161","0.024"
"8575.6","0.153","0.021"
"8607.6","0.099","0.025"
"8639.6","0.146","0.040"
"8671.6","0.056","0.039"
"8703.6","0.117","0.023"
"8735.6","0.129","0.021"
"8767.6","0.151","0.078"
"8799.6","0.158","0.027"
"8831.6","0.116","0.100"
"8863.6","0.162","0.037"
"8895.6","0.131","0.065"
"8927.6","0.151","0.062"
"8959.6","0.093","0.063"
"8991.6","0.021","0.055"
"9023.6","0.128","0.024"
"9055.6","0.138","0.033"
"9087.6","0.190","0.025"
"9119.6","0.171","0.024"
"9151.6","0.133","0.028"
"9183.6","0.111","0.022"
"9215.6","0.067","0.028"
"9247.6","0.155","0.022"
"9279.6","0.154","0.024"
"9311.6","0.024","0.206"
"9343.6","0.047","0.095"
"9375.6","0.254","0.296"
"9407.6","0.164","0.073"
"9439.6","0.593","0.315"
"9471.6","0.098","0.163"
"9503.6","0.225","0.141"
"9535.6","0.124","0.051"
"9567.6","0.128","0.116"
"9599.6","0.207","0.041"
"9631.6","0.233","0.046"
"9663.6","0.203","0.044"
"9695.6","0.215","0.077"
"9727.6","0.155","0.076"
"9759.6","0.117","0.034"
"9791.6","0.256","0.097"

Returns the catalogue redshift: 1.264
